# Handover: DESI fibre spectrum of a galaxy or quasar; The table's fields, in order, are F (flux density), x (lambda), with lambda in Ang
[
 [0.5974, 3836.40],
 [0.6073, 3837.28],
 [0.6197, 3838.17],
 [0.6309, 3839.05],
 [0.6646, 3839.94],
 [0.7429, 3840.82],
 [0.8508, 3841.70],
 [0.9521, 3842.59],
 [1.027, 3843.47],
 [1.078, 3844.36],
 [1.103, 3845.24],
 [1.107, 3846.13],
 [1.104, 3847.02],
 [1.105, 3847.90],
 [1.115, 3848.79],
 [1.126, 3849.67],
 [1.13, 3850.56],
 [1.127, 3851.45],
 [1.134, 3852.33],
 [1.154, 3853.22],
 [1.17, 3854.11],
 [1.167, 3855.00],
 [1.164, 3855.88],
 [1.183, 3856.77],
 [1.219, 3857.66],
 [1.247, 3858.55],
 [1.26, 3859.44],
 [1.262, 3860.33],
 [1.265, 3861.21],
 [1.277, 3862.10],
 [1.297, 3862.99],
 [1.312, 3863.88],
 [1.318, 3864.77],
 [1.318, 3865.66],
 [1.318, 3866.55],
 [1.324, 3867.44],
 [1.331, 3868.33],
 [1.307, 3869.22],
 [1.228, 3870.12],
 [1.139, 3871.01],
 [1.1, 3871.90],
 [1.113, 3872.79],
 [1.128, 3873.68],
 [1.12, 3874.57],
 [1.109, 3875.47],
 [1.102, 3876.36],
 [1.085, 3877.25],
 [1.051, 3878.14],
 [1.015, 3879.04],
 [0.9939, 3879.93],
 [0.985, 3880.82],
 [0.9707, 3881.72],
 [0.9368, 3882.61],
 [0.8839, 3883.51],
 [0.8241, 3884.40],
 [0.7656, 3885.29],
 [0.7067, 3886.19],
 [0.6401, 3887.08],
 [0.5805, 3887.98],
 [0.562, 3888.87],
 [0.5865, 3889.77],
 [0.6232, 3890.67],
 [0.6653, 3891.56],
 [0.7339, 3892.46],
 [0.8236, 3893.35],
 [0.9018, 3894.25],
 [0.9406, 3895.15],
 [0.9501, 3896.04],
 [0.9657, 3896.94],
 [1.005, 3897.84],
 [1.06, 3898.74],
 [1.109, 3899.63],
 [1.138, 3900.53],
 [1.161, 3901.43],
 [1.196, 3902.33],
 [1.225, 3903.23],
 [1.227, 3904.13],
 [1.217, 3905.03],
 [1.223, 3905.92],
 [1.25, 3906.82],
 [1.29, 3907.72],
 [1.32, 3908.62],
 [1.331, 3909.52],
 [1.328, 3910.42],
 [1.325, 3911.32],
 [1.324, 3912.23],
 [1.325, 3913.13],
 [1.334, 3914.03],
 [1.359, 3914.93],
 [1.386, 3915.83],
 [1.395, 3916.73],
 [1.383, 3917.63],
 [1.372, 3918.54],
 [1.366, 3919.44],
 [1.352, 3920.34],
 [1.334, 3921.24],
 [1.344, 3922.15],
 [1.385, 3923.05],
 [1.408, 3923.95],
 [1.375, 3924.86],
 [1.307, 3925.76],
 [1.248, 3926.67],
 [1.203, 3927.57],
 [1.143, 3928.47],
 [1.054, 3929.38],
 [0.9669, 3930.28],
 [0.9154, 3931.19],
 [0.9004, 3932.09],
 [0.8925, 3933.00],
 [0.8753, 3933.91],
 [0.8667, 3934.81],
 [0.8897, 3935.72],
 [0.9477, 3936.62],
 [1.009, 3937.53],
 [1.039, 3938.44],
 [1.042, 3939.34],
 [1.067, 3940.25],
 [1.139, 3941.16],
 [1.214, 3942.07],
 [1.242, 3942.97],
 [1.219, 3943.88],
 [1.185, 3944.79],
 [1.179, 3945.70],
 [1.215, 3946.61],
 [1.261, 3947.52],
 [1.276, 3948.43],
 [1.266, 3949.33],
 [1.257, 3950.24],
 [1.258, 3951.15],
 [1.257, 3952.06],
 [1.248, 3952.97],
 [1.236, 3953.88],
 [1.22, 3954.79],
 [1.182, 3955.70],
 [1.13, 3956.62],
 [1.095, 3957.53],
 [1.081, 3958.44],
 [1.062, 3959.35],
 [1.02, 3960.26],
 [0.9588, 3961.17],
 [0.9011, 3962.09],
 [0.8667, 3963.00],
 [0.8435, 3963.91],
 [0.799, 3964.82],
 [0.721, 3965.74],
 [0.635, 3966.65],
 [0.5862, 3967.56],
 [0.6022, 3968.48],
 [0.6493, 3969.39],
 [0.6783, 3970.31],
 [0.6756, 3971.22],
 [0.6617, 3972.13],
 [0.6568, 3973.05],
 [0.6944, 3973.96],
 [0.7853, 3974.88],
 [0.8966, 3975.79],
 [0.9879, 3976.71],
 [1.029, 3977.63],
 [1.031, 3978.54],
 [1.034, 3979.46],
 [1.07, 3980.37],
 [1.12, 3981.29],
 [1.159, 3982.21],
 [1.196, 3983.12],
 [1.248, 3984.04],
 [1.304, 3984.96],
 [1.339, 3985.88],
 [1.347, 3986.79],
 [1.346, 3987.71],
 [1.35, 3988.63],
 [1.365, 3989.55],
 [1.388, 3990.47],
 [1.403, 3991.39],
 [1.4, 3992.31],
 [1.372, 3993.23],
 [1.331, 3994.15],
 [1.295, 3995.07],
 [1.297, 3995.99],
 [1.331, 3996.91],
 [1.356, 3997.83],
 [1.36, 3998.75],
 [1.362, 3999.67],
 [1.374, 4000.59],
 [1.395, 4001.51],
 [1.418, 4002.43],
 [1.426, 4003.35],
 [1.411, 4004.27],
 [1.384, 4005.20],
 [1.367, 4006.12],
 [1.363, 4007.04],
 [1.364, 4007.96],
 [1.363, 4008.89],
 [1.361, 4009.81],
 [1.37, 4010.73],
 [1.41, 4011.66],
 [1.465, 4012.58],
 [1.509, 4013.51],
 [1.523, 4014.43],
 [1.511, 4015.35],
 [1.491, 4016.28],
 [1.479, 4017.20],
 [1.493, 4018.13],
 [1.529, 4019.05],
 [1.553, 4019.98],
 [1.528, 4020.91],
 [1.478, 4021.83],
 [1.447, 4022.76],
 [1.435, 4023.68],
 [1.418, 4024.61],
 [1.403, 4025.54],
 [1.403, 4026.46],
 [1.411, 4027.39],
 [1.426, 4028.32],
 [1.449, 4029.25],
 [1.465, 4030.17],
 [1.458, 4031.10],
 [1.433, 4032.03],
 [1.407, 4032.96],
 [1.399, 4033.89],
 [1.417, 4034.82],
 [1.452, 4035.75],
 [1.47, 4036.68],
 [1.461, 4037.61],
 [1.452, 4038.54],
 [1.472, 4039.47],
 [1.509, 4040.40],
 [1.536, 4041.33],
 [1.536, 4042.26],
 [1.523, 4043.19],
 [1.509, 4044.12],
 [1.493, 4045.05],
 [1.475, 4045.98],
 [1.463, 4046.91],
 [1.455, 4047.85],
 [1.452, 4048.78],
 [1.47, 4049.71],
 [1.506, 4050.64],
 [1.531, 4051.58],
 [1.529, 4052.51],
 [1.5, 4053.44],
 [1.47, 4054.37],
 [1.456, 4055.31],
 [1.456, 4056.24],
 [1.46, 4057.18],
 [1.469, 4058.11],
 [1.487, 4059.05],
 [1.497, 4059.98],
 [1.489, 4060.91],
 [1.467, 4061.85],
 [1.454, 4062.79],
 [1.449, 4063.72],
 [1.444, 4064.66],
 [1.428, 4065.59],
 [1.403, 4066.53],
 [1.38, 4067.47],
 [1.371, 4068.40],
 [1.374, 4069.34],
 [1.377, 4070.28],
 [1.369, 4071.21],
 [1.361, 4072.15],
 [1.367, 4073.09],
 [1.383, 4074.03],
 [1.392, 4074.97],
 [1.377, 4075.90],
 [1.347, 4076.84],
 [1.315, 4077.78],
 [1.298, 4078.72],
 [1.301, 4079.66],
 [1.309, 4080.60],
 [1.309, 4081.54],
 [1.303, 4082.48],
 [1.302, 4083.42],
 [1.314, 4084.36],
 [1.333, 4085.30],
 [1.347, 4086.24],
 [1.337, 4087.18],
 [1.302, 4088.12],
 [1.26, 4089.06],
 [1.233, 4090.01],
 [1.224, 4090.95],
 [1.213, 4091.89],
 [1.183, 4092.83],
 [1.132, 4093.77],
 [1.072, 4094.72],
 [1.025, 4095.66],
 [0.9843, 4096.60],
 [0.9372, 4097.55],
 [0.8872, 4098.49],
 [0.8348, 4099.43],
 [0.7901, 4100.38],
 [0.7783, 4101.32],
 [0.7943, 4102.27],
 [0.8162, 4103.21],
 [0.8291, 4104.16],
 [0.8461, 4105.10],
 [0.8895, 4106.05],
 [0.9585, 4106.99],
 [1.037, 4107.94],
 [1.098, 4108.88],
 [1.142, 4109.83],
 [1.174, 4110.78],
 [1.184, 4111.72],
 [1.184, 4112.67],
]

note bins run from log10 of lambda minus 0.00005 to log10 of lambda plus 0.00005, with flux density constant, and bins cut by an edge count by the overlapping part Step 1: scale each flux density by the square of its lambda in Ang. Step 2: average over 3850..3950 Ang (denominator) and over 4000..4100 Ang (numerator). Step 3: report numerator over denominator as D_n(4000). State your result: 1.3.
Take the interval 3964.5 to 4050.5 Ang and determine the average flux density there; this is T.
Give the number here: 1.29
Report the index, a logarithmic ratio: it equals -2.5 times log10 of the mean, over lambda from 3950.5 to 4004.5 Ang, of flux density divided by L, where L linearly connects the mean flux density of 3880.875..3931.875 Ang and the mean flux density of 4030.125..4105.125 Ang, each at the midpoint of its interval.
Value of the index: 0.092 mag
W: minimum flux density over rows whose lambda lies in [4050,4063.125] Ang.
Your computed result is 1.454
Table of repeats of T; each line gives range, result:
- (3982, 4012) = 1.35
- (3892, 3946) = 1.16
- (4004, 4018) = 1.43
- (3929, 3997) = 1.07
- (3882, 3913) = 0.998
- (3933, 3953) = 1.13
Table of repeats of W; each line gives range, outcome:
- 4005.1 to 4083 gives 1.298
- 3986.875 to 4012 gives 1.295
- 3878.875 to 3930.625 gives 0.562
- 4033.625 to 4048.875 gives 1.399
